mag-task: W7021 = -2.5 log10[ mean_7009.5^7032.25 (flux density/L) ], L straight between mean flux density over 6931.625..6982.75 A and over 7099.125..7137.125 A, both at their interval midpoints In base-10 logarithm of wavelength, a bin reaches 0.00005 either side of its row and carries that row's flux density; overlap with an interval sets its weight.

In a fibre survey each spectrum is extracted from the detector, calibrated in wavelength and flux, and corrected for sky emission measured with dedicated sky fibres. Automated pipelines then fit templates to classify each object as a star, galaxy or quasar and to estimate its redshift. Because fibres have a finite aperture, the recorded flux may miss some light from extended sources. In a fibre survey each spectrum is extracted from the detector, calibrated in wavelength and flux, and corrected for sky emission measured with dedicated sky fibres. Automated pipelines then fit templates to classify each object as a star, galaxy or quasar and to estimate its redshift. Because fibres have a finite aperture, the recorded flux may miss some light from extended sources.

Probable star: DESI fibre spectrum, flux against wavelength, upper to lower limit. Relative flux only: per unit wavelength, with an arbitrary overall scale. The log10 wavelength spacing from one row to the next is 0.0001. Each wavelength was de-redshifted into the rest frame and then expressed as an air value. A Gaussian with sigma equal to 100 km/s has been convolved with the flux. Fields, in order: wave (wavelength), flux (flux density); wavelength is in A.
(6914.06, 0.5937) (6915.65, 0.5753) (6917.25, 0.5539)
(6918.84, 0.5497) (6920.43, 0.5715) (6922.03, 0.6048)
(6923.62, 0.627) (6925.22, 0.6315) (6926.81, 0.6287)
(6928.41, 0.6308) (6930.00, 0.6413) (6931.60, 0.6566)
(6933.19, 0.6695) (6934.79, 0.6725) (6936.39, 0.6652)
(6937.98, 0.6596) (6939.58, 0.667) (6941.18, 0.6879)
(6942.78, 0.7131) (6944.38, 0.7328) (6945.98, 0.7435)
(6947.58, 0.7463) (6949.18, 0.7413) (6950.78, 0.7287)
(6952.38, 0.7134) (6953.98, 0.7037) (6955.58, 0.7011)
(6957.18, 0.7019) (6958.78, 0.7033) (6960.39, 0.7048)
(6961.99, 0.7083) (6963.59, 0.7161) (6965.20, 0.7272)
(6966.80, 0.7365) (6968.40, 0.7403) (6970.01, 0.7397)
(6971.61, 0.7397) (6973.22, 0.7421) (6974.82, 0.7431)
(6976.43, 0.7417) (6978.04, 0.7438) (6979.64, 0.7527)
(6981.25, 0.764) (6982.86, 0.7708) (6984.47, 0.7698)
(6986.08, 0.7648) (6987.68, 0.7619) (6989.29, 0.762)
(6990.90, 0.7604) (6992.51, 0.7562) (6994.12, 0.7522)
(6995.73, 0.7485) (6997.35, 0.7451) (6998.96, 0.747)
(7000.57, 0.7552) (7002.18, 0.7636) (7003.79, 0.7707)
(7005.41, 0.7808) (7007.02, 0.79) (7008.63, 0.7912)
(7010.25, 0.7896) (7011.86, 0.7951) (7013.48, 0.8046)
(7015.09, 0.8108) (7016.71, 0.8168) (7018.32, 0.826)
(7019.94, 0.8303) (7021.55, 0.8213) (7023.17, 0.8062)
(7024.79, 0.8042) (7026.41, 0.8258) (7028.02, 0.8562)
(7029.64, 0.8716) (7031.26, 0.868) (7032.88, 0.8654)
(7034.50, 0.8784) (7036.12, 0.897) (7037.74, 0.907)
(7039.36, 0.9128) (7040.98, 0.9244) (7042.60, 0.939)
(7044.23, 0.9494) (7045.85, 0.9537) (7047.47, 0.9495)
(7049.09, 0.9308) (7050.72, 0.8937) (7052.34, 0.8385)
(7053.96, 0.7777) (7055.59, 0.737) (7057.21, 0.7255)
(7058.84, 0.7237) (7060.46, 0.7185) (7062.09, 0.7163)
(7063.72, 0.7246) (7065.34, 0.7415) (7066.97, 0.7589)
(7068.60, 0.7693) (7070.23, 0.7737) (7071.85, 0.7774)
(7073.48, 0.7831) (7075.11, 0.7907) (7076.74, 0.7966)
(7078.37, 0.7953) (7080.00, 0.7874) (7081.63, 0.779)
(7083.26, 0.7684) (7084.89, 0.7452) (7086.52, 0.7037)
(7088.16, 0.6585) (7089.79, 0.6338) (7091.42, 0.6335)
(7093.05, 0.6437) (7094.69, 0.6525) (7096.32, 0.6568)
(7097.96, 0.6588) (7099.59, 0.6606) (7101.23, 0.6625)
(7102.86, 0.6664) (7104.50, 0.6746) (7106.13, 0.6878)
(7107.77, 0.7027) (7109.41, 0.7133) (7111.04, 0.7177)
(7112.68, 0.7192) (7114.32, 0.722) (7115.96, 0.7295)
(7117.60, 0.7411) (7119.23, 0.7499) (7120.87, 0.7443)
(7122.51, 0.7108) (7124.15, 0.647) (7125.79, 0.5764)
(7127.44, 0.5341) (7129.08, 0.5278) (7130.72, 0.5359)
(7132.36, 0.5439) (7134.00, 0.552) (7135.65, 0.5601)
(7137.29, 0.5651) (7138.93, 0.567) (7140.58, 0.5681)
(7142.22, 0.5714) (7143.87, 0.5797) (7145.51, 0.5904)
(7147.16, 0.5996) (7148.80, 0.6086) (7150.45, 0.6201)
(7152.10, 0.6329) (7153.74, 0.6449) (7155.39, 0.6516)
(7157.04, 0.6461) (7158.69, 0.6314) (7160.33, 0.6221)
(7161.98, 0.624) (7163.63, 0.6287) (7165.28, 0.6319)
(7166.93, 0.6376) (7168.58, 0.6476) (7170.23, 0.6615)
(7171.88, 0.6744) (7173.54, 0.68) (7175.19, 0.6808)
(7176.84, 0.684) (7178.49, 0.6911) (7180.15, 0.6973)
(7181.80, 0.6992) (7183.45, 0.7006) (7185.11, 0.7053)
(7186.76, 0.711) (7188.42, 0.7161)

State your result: -0.19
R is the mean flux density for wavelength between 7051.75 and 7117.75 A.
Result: 0.723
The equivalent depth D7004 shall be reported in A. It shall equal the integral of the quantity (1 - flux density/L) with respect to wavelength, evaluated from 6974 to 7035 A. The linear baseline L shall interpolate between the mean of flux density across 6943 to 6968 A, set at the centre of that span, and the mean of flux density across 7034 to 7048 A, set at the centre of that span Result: 3.5 A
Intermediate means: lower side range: 0.721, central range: 0.789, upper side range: 0.924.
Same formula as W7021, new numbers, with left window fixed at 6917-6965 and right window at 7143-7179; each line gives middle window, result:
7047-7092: -0.17 mag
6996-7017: -0.17 mag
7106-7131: -0.05 mag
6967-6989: -0.13 mag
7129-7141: 0.16 mag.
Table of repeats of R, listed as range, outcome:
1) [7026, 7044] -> 0.889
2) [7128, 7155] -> 0.58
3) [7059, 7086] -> 0.763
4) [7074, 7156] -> 0.66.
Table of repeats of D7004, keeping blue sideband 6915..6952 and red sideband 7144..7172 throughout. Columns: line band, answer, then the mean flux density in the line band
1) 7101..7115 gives -1.3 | 0.698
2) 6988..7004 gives -2.6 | 0.756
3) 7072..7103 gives -3.5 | 0.712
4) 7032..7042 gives -3.9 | 0.898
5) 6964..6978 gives -1.8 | 0.738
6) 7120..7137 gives 1.1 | 0.593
